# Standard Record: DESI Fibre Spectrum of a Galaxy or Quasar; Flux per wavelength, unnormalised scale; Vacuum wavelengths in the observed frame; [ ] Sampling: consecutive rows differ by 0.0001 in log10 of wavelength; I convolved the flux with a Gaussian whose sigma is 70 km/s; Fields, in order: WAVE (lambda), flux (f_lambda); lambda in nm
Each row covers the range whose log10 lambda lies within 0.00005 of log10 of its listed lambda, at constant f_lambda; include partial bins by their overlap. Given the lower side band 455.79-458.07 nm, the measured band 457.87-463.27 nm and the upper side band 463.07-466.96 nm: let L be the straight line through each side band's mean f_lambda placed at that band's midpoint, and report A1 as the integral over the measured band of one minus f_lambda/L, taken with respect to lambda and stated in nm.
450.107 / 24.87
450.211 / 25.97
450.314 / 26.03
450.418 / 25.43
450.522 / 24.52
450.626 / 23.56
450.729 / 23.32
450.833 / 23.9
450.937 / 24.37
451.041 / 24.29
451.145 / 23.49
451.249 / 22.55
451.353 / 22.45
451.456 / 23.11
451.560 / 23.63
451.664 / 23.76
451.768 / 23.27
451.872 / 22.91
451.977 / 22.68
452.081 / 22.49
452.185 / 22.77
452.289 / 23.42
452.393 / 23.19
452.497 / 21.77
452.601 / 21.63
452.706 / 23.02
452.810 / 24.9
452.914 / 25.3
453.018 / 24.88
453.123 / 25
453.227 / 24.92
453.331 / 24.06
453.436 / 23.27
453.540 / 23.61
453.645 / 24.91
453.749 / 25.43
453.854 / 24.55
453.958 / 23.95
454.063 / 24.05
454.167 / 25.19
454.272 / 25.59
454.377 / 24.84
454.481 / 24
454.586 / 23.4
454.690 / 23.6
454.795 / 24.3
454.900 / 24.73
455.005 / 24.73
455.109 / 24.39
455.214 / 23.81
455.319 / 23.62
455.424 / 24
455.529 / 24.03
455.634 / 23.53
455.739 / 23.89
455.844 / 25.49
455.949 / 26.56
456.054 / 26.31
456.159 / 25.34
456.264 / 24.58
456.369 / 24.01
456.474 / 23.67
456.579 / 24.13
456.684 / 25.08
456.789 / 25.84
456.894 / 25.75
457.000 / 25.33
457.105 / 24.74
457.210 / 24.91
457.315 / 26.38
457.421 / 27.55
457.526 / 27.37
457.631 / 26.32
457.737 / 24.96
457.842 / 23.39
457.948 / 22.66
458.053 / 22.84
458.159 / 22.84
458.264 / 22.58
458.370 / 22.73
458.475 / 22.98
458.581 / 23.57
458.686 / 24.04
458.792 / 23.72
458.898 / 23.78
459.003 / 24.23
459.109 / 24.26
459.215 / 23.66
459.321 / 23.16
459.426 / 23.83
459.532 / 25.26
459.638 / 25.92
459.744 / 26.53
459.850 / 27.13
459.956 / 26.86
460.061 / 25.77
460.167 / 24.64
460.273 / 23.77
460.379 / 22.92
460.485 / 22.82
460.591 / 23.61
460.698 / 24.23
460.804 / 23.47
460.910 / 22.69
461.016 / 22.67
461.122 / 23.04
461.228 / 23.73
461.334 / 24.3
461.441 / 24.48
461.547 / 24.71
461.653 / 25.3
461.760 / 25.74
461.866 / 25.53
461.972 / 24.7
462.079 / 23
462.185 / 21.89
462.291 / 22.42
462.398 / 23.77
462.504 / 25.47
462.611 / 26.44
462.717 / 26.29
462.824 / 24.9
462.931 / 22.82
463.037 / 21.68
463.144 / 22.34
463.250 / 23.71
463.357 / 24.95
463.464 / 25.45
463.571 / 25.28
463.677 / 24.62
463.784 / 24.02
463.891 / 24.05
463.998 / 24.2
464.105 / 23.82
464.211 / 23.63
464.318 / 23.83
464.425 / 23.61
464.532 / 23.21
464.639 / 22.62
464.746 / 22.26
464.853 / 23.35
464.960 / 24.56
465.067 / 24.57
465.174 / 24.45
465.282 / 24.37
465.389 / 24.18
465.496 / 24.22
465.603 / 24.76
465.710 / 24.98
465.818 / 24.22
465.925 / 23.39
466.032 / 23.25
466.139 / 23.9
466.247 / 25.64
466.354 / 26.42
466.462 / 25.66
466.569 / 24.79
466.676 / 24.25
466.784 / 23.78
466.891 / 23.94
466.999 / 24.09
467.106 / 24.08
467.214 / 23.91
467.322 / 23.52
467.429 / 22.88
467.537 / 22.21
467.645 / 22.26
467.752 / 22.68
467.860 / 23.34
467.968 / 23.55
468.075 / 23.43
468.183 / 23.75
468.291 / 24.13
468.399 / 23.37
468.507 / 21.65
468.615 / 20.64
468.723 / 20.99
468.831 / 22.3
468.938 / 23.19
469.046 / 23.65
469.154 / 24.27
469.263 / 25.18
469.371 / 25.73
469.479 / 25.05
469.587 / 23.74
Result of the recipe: 0.15 nm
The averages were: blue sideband 25.2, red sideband 24.2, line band 24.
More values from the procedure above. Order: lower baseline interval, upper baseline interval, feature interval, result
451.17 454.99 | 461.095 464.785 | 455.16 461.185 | -0.12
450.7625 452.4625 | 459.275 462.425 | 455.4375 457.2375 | -0.08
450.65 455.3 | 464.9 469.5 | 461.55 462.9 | -0.04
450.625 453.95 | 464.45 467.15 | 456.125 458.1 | -0.10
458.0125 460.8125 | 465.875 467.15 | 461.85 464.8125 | 0.05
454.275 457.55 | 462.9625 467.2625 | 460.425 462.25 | 0.04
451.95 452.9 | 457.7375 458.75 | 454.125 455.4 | -0.07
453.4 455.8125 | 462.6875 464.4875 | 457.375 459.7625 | -0.01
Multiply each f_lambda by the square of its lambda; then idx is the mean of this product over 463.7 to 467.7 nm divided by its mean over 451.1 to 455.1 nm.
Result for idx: 1.1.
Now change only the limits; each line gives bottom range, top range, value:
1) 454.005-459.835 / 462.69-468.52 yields 1.01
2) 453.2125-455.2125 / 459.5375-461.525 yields 1.03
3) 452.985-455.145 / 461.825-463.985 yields 1.03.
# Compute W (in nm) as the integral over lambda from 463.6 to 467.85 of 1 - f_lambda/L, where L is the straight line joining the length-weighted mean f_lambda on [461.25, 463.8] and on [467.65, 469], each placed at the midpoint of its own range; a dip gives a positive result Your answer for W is -0.09 nm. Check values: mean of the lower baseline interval 24.3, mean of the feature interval 24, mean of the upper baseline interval 22.8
